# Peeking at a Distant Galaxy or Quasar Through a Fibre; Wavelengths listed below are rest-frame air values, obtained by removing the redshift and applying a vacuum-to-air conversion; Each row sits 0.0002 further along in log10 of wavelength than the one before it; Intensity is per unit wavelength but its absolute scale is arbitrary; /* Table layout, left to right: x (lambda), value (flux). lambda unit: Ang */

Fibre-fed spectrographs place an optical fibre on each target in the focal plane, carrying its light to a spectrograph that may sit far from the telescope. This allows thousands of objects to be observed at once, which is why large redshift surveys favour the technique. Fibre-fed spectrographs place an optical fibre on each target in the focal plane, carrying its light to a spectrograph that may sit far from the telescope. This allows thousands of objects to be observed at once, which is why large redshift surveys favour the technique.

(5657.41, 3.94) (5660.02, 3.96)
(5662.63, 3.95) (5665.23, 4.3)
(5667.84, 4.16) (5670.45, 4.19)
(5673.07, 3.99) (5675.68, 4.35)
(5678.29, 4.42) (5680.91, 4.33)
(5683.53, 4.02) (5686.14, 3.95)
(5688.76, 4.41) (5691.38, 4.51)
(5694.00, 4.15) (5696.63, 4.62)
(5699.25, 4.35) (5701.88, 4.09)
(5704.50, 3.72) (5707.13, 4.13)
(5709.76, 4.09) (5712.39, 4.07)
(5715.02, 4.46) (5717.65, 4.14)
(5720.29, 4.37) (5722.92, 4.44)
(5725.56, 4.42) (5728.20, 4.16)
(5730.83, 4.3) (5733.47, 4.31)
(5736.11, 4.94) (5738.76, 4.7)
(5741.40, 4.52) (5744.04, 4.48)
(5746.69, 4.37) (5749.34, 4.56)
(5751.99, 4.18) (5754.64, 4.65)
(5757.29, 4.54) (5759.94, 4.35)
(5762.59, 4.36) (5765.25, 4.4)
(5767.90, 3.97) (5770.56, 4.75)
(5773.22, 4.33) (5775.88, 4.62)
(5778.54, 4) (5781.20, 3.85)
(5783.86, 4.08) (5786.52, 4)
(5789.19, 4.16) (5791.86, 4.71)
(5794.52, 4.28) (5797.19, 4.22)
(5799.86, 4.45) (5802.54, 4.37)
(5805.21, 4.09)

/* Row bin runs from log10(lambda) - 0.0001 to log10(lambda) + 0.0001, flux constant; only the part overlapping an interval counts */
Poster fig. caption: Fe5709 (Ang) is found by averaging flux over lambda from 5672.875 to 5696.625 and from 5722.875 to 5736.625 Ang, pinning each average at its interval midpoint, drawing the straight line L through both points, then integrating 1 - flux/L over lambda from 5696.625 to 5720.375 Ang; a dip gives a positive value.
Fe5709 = 0.9 Ang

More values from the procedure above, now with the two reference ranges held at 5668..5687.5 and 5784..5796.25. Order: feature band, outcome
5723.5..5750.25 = -1.6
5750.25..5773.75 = -0.8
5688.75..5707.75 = -0.2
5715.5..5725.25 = -0.3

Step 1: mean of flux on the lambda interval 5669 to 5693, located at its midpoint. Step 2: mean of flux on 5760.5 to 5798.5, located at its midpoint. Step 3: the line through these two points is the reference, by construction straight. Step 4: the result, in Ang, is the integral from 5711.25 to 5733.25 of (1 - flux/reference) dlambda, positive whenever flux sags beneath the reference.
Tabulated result -0.2 Ang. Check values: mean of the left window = 4.24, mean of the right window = 4.27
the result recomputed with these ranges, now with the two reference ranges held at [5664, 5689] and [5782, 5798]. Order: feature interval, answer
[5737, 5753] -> -1.01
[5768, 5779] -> -0.47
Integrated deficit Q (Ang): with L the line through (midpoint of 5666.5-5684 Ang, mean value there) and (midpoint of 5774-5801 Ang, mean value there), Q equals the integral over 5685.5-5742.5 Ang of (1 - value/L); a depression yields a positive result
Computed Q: -1.2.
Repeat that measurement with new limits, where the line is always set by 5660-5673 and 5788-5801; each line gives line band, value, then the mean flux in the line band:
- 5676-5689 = -0.2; 4.22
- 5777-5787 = 0.8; 4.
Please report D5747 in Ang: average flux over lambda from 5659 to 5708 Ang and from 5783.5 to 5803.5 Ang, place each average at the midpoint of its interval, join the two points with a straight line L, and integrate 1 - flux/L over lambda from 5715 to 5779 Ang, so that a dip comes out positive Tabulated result -2.5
